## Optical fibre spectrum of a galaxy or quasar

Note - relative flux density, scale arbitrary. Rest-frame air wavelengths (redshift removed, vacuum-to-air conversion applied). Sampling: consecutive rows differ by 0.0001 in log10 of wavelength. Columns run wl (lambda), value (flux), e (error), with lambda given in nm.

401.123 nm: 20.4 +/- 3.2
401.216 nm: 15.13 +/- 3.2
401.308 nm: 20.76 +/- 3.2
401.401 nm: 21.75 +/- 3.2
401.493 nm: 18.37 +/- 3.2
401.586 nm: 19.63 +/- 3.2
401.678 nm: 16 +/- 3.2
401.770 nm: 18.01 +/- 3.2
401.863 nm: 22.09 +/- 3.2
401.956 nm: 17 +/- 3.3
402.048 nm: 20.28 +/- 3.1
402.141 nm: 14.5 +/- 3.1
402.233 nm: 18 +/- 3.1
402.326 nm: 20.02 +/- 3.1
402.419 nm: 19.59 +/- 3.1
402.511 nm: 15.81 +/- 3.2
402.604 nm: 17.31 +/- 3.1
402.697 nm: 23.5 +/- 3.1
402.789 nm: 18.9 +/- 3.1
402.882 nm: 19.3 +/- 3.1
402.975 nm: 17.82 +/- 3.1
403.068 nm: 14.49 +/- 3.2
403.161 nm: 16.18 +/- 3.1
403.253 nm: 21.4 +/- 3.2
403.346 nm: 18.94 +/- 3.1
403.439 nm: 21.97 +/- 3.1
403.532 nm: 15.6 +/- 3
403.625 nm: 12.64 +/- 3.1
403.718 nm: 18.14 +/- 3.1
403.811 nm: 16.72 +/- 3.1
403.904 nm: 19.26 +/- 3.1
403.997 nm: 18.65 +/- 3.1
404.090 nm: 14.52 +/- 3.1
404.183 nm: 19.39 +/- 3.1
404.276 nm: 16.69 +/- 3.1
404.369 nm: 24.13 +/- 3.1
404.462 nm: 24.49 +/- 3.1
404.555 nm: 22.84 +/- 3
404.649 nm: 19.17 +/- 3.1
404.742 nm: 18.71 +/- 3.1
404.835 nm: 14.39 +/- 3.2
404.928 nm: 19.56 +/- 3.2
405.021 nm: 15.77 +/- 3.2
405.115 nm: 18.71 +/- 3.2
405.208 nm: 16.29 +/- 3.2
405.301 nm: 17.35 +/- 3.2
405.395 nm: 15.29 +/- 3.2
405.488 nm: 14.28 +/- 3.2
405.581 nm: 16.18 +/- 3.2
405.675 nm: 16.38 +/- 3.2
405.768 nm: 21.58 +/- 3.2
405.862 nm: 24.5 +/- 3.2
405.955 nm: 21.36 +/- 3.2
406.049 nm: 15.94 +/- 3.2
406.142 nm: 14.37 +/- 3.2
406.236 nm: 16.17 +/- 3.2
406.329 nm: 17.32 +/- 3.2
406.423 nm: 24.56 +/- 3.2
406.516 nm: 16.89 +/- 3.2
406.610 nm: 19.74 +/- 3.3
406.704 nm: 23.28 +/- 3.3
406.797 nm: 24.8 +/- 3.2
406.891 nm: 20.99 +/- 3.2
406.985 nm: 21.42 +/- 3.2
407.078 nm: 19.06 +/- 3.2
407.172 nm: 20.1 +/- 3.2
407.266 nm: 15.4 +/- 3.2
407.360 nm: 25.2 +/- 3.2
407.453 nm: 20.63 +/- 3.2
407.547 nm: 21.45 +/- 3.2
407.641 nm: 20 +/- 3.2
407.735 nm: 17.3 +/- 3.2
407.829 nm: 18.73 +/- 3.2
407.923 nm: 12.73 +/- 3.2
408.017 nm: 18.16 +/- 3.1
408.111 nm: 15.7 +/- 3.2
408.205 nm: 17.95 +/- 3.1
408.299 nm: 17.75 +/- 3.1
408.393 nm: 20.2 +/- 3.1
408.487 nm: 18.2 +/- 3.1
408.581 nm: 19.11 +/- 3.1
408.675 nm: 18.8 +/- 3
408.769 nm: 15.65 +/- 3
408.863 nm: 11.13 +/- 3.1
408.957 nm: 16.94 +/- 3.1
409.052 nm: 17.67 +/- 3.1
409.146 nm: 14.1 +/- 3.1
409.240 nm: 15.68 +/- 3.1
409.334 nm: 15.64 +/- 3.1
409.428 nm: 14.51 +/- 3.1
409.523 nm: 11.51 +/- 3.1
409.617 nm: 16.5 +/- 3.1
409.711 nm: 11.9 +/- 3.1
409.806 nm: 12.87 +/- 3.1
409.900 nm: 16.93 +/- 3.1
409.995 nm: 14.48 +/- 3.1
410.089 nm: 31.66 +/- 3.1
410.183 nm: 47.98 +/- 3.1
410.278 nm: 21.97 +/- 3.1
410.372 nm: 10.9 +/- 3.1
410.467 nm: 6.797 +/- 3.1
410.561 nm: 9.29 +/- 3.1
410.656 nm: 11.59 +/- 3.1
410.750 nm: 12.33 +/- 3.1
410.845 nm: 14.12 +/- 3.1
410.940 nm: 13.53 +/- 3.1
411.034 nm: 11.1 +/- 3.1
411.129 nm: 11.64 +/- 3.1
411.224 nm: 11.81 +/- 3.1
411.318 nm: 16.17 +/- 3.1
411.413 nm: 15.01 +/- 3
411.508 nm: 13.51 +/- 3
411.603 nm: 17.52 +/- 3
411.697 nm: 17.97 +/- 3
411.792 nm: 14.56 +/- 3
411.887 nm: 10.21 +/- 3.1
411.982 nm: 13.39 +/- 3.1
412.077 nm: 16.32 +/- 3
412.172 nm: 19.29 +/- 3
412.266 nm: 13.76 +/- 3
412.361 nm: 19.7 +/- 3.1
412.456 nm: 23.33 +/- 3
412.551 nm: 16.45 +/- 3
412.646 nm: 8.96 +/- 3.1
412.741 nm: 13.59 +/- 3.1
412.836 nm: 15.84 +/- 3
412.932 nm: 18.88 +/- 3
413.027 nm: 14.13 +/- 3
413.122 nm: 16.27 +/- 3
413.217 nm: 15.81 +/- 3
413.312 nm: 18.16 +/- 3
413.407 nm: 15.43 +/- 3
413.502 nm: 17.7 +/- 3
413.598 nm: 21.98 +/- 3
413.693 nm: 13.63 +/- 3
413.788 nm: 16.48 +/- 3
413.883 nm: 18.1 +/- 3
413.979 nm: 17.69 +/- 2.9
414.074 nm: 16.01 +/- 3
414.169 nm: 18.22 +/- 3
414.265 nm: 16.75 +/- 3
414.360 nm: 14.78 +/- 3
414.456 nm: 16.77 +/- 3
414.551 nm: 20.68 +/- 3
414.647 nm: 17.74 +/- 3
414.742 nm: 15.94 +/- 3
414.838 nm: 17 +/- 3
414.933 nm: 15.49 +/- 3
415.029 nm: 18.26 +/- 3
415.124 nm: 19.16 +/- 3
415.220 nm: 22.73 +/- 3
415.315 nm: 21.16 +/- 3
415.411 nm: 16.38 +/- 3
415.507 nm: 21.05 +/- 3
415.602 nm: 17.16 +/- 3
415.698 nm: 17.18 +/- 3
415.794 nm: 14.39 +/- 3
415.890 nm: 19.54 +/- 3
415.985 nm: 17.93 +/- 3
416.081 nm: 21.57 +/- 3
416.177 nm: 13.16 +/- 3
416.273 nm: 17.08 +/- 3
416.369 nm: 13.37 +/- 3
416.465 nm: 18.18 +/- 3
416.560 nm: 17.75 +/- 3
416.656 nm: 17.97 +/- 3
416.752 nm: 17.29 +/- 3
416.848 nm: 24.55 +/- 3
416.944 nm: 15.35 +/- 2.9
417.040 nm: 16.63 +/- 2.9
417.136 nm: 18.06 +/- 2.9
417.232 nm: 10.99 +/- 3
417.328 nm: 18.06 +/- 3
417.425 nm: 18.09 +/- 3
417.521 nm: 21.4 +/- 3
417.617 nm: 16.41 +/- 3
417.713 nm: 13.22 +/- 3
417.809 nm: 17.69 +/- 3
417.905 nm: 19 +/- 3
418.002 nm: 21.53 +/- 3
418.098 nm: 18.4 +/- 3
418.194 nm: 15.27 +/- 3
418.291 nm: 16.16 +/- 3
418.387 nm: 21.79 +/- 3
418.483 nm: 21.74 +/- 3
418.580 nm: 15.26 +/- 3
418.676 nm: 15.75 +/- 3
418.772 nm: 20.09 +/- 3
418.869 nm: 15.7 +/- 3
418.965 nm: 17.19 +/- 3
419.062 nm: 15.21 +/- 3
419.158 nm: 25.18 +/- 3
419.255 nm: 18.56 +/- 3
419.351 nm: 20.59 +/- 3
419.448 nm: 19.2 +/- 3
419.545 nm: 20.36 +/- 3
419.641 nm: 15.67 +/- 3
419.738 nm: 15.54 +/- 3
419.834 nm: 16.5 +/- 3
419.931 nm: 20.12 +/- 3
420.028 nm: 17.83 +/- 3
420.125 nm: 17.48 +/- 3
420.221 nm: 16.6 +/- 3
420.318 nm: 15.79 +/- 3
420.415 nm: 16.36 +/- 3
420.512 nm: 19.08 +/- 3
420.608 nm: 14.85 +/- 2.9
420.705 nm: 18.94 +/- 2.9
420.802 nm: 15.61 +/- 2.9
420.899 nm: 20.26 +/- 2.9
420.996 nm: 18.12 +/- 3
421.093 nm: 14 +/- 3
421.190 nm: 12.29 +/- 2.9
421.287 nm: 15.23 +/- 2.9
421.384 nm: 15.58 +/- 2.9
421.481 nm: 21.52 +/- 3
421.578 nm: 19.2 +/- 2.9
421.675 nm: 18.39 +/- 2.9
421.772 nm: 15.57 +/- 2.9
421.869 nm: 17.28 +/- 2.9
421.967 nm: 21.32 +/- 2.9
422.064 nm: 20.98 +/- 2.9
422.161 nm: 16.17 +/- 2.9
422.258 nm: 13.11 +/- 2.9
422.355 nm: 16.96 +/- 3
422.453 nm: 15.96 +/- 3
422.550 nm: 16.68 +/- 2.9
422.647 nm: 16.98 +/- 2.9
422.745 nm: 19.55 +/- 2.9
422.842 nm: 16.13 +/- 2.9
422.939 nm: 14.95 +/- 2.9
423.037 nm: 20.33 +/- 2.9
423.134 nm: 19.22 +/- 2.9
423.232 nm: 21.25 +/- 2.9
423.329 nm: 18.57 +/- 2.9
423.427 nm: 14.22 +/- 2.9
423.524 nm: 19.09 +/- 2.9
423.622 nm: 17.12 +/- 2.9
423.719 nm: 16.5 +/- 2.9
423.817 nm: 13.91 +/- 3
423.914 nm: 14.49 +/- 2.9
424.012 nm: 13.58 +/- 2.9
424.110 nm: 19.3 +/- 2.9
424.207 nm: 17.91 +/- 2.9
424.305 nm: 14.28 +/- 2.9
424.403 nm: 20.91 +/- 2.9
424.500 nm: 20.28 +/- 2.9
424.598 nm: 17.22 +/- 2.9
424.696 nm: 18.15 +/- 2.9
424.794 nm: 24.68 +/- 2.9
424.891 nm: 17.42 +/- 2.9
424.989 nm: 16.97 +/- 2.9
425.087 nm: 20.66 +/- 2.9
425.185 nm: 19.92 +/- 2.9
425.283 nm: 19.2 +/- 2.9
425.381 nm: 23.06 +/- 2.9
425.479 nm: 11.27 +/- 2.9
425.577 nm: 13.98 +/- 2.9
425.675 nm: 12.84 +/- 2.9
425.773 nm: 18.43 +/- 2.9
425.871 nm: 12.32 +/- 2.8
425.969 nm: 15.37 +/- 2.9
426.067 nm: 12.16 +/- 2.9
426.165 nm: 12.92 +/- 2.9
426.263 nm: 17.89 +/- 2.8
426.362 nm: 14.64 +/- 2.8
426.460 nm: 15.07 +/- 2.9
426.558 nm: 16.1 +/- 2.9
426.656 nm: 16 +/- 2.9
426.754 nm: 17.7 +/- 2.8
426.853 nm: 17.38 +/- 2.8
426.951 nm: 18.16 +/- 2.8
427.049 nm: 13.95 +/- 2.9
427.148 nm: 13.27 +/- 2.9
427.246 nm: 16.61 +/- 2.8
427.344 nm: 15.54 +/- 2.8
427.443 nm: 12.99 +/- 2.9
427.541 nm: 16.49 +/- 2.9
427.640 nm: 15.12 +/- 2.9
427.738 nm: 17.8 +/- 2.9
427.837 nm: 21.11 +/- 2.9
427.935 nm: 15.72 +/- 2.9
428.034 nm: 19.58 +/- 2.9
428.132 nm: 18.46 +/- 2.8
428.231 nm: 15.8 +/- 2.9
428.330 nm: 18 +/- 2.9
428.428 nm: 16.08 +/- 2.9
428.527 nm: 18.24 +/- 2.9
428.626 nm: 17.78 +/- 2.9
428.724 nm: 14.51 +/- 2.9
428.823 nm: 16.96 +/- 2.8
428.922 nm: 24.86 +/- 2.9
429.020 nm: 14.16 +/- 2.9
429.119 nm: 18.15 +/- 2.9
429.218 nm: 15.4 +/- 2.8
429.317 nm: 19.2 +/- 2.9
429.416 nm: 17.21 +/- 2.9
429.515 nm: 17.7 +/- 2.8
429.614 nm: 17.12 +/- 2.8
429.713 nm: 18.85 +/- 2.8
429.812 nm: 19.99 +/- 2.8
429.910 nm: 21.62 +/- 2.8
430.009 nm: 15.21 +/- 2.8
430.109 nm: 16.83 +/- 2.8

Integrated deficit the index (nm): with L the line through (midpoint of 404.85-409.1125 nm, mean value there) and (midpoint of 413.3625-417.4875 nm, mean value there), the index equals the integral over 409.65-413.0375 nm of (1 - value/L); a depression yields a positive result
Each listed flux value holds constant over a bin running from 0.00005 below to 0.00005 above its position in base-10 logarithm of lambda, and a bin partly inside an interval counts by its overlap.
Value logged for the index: 0.400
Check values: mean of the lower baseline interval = 18.4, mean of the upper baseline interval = 17.5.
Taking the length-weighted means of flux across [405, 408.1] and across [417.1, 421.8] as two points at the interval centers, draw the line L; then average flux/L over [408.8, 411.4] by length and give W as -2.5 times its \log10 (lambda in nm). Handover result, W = 0.19 mag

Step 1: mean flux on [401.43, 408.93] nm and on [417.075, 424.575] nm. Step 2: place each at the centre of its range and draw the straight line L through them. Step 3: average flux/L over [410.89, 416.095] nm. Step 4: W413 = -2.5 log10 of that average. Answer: 0.09 mag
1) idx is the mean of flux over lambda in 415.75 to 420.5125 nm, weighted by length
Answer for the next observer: 17.7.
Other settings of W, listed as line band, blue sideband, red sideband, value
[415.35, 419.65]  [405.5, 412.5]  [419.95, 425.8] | -0.03 mag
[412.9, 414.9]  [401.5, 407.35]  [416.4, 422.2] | 0.06 mag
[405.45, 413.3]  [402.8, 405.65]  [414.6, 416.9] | 0.06 mag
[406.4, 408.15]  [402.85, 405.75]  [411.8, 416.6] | -0.12 mag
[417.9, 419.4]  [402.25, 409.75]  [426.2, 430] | -0.06 mag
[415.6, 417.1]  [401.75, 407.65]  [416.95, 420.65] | 0.03 mag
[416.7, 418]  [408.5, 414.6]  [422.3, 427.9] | -0.07 mag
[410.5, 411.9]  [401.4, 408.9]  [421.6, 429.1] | 0.33 mag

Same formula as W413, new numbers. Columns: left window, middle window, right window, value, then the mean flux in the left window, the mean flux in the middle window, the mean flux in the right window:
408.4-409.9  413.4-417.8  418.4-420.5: -0.027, 15.5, 17.5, 18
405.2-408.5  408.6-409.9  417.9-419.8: 0.242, 18.8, 15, 18.4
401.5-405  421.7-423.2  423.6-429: -0.022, 18.5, 17.5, 16.8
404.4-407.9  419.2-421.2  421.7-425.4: 0.041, 19.2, 17.4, 17.9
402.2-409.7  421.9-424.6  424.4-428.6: -0.022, 18.2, 17.4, 16.8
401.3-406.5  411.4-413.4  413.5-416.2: 0.134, 18.4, 15.8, 17.8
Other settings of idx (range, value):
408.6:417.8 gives 16.6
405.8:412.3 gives 17.2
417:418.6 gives 17.7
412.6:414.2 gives 16.3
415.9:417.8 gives 17.3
